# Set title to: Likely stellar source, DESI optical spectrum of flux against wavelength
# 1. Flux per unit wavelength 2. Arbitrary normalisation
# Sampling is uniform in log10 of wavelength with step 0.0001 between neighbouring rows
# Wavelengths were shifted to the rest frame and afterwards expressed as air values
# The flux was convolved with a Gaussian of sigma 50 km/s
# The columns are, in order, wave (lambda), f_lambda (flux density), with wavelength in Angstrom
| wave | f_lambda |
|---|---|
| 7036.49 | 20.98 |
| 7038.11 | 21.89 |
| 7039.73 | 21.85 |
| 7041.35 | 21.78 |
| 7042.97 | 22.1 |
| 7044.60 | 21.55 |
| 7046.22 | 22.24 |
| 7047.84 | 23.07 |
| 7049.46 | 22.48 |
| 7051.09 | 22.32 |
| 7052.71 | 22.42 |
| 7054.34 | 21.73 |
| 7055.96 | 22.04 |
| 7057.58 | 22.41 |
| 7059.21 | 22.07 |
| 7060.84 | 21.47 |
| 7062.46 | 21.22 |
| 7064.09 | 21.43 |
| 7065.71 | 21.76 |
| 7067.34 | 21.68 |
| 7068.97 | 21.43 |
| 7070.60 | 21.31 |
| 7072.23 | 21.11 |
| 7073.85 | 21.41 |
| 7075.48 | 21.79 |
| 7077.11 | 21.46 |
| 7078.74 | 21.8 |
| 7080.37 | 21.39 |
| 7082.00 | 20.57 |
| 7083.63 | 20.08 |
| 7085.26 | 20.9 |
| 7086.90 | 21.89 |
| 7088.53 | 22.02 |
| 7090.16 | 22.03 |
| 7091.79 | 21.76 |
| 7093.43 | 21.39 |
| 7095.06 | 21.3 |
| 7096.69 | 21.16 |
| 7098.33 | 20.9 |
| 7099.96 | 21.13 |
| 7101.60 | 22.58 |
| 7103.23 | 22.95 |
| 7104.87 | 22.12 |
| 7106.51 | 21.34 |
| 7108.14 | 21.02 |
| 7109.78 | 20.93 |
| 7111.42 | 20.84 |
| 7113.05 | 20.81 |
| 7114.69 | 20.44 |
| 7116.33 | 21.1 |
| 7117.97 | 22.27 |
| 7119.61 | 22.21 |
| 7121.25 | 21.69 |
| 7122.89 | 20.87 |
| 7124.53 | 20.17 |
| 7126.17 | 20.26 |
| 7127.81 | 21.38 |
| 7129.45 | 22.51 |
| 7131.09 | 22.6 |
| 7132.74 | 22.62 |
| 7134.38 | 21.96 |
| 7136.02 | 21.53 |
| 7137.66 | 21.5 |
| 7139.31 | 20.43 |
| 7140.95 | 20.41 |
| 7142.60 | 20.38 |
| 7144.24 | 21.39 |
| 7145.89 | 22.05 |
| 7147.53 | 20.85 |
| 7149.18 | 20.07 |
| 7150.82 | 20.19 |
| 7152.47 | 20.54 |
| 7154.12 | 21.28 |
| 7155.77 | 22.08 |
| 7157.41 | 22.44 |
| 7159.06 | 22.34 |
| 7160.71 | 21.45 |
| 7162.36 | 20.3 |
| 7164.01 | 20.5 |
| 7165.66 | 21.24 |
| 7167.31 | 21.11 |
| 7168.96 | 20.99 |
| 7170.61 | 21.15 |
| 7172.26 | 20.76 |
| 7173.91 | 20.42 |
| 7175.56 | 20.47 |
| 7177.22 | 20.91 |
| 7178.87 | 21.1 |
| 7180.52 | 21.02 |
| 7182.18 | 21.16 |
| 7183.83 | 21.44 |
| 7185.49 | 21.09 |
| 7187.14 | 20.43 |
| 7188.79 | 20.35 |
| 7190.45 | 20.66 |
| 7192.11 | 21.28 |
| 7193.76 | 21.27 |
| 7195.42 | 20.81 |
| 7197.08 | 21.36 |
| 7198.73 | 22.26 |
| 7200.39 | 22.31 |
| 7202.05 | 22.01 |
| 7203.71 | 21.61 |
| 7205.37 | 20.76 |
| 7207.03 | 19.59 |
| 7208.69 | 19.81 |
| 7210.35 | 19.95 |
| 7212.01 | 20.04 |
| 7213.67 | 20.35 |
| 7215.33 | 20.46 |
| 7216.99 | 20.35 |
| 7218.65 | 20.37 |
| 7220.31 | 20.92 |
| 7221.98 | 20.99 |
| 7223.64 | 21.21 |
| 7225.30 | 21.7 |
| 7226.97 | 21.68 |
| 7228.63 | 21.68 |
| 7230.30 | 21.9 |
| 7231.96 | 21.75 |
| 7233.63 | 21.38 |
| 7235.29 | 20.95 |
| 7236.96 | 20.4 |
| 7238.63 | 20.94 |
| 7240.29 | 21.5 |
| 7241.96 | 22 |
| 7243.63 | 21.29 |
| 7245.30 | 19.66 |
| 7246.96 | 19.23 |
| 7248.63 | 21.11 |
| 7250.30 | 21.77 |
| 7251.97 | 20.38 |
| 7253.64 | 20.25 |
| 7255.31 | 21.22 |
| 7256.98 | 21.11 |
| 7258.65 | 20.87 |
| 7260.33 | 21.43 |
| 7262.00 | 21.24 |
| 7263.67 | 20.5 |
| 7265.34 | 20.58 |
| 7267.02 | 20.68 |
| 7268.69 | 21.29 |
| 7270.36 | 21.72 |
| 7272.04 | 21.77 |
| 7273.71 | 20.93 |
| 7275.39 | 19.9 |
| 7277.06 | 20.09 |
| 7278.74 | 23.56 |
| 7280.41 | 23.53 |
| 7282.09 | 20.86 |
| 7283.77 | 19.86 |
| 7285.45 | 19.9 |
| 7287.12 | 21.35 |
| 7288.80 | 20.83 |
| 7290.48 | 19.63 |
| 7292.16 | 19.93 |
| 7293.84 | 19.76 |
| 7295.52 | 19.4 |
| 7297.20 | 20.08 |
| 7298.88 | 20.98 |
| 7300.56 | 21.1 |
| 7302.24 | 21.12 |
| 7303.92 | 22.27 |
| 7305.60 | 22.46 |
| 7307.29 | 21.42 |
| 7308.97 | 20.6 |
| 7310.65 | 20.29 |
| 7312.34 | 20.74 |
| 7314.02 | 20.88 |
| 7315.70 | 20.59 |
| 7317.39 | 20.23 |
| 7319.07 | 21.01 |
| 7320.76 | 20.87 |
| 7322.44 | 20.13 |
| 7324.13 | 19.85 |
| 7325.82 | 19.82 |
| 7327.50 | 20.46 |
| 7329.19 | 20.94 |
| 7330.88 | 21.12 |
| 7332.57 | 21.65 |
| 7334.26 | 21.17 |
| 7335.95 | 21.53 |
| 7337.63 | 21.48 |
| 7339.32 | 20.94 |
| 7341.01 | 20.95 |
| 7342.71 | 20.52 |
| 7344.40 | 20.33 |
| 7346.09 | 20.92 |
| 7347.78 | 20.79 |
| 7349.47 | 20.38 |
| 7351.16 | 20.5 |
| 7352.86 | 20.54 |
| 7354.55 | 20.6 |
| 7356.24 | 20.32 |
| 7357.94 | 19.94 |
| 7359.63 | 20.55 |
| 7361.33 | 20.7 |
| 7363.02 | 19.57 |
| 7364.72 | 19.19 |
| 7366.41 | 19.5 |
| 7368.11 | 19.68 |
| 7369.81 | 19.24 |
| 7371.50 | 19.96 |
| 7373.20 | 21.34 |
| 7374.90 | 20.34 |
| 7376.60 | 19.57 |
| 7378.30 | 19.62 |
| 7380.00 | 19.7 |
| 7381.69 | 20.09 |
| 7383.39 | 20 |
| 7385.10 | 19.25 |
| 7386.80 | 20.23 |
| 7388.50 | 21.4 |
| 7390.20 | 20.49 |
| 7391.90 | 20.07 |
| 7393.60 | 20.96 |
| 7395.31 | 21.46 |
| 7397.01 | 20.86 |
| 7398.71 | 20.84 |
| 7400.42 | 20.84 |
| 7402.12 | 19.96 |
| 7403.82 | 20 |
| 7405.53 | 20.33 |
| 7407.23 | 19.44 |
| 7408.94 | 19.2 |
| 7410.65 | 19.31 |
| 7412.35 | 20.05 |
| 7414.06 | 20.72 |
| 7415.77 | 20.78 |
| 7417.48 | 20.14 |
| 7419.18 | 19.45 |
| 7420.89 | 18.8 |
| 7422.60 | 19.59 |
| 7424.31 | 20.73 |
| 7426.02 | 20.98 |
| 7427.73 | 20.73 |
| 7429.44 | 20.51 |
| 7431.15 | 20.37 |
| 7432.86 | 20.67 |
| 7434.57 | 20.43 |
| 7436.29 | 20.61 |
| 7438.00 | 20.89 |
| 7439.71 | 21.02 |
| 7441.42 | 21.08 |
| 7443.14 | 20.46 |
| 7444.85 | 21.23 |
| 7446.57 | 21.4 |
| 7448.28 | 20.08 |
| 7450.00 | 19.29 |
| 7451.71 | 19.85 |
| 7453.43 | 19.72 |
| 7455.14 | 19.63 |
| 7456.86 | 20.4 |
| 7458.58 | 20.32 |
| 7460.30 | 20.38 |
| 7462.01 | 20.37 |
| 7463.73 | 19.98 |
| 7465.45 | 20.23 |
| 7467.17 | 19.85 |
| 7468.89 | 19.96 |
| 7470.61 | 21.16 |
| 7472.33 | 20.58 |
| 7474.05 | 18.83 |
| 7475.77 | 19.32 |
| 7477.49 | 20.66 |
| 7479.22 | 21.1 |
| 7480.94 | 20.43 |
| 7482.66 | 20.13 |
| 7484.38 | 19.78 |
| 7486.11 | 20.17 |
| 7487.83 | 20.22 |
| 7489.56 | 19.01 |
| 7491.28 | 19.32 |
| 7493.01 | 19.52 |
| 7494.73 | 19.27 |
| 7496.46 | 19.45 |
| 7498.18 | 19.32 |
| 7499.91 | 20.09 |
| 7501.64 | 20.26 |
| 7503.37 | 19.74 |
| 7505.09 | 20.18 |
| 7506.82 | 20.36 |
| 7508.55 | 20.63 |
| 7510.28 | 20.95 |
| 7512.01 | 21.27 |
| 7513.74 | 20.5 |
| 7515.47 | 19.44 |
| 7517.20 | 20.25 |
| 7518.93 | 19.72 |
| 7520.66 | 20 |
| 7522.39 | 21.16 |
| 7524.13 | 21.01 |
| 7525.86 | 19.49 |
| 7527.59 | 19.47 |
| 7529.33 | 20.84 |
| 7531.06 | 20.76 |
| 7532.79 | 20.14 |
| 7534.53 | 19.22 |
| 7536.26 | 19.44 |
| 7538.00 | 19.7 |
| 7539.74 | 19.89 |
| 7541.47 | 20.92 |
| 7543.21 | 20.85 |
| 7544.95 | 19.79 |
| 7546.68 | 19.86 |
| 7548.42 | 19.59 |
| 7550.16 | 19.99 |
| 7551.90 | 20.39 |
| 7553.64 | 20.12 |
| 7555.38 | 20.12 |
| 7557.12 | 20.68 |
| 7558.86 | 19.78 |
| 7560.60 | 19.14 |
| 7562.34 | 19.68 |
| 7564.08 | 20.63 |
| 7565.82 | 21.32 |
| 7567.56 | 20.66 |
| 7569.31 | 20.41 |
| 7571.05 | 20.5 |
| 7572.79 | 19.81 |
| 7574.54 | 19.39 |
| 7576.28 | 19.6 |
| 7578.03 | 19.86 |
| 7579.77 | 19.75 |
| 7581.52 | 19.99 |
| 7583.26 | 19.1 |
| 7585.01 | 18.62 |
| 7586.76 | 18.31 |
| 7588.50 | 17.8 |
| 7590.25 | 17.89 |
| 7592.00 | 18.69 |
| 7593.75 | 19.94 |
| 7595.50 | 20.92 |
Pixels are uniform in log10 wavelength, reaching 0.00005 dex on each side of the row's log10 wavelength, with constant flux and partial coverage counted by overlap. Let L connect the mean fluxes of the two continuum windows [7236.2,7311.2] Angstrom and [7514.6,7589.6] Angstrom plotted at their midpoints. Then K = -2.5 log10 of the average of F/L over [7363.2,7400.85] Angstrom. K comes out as 0.02 mag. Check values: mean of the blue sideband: 20.9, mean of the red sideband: 19.9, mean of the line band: 20.2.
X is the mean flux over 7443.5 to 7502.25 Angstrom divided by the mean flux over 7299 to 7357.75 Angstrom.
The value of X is 1.0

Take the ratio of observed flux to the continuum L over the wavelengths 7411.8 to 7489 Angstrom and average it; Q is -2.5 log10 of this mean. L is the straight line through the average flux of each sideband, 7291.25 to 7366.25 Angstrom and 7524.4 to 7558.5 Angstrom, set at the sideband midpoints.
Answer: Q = 0.002 mag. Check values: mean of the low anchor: 20.6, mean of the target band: 20.3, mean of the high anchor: 20.1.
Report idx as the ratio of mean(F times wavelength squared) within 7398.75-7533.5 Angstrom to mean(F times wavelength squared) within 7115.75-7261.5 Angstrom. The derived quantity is 1.03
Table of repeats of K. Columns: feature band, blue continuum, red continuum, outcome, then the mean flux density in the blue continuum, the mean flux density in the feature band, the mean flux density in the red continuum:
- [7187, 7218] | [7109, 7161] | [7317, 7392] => 0.01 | 21.3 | 20.8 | 20.4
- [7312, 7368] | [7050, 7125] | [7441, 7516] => 0.00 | 21.5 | 20.6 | 20.1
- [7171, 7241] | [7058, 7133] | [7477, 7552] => 0.01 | 21.5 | 21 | 20.1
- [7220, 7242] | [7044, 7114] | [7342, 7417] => -0.02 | 21.6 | 21.3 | 20.2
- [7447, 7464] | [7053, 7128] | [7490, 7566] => 0.01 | 21.4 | 20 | 20.1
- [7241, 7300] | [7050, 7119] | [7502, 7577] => 0.01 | 21.5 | 20.8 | 20.2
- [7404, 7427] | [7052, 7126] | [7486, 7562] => 0.02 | 21.5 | 20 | 20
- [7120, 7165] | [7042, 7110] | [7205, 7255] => 0.00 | 21.7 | 21.3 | 20.8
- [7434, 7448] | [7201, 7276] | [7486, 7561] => -0.03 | 20.9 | 20.9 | 20.1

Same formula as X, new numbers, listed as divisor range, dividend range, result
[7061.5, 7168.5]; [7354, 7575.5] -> 0.94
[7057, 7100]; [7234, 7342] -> 0.97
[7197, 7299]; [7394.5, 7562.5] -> 0.96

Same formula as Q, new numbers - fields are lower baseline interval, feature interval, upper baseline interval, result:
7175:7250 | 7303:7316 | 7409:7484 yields -0.03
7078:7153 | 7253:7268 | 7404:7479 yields 0.00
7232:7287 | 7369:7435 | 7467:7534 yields 0.01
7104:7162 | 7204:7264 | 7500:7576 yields 0.01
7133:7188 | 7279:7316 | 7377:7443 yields -0.01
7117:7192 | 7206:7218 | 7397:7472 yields 0.05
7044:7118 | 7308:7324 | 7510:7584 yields 0.01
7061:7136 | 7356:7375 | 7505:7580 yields 0.04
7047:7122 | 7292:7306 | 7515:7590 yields 0.00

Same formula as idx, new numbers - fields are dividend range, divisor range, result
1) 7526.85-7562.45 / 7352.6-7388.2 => 1.05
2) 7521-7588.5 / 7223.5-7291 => 1.03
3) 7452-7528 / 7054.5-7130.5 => 1.04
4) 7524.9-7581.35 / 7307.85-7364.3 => 1.03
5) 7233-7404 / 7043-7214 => 1.02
